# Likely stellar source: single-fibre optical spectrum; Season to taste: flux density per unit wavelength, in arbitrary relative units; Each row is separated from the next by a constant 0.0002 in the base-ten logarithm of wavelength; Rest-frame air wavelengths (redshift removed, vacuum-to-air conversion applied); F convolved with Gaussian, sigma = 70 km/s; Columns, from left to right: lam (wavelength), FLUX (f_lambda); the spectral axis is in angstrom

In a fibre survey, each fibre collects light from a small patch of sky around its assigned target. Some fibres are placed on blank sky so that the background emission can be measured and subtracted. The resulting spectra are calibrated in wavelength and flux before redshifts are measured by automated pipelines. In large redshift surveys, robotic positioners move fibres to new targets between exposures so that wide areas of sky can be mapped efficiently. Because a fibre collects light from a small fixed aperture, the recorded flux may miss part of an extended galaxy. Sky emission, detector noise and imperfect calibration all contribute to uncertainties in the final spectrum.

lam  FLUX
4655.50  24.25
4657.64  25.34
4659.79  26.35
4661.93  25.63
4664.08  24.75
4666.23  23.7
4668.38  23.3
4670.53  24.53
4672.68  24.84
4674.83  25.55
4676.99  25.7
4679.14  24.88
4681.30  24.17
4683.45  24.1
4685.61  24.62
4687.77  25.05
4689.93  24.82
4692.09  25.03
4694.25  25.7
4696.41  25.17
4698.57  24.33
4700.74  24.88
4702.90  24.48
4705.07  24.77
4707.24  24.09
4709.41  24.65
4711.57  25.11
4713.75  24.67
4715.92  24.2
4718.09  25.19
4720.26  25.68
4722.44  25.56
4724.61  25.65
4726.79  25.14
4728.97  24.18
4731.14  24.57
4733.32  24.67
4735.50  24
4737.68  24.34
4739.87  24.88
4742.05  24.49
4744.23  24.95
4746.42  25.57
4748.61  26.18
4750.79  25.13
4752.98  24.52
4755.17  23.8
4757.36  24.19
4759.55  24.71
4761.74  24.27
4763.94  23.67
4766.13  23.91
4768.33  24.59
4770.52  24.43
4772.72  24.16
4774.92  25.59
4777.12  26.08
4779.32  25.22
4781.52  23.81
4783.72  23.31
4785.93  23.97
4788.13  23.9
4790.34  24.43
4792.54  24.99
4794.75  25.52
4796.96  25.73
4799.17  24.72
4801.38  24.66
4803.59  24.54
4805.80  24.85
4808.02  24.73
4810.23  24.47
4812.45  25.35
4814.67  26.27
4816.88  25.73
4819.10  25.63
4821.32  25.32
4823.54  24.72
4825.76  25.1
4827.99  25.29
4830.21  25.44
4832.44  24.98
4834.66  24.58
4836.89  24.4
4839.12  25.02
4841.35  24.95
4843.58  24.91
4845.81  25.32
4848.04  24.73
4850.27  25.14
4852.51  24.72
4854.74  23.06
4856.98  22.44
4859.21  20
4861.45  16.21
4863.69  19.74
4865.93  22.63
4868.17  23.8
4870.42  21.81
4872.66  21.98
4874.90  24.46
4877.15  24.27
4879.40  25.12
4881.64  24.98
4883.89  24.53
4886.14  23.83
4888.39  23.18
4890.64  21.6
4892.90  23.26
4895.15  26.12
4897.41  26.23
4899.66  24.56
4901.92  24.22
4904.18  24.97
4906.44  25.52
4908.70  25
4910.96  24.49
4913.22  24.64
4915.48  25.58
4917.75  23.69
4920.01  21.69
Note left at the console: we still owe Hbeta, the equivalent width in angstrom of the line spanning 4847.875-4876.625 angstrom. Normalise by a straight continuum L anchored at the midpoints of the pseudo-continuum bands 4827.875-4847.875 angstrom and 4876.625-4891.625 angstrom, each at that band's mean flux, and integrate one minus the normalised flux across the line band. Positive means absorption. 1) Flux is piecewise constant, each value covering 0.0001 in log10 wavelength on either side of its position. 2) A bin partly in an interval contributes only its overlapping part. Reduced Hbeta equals 2.5 angstrom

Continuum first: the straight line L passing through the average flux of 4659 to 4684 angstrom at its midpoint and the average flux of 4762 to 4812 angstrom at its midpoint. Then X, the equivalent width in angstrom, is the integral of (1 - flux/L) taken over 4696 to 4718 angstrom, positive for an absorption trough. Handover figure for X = 0.1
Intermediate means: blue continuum 24.8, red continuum 24.6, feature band 24.6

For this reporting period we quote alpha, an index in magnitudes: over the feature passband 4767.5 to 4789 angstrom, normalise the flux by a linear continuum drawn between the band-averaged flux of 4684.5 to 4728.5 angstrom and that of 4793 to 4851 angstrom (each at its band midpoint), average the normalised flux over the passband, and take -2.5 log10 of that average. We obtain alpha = 0.02 mag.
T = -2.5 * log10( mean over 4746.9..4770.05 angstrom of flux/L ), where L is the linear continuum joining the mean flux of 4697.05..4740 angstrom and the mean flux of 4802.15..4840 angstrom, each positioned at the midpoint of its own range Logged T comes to 0.02 mag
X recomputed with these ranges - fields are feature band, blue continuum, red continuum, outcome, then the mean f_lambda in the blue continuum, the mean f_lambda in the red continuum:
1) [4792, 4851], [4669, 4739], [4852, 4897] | -3.9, 24.8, 22.9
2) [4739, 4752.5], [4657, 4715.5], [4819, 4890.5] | -0.4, 24.8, 23.8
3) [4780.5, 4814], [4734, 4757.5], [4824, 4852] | 0.3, 24.8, 25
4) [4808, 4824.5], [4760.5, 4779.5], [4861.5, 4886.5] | -1.0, 24.6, 23.1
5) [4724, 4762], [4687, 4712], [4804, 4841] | 0.3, 24.8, 25.1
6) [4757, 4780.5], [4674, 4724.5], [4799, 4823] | 0.4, 24.9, 25.1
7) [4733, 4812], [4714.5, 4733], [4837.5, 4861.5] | -0.5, 25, 23.7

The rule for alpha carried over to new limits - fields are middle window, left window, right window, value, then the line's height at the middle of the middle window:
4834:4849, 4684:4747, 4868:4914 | -0.02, 24.4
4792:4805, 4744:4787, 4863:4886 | -0.03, 24.2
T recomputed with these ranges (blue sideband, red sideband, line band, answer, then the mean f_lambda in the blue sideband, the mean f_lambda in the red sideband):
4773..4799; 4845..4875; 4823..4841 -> -0.07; 24.8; 22.5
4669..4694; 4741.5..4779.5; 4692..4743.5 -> 0.00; 24.8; 24.7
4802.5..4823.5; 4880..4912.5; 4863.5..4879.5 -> 0.08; 25.2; 24.5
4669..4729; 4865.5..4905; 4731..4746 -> 0.00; 24.9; 24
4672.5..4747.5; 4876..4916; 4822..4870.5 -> 0.04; 24.8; 24.5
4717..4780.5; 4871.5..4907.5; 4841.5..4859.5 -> 0.02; 24.8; 24.3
